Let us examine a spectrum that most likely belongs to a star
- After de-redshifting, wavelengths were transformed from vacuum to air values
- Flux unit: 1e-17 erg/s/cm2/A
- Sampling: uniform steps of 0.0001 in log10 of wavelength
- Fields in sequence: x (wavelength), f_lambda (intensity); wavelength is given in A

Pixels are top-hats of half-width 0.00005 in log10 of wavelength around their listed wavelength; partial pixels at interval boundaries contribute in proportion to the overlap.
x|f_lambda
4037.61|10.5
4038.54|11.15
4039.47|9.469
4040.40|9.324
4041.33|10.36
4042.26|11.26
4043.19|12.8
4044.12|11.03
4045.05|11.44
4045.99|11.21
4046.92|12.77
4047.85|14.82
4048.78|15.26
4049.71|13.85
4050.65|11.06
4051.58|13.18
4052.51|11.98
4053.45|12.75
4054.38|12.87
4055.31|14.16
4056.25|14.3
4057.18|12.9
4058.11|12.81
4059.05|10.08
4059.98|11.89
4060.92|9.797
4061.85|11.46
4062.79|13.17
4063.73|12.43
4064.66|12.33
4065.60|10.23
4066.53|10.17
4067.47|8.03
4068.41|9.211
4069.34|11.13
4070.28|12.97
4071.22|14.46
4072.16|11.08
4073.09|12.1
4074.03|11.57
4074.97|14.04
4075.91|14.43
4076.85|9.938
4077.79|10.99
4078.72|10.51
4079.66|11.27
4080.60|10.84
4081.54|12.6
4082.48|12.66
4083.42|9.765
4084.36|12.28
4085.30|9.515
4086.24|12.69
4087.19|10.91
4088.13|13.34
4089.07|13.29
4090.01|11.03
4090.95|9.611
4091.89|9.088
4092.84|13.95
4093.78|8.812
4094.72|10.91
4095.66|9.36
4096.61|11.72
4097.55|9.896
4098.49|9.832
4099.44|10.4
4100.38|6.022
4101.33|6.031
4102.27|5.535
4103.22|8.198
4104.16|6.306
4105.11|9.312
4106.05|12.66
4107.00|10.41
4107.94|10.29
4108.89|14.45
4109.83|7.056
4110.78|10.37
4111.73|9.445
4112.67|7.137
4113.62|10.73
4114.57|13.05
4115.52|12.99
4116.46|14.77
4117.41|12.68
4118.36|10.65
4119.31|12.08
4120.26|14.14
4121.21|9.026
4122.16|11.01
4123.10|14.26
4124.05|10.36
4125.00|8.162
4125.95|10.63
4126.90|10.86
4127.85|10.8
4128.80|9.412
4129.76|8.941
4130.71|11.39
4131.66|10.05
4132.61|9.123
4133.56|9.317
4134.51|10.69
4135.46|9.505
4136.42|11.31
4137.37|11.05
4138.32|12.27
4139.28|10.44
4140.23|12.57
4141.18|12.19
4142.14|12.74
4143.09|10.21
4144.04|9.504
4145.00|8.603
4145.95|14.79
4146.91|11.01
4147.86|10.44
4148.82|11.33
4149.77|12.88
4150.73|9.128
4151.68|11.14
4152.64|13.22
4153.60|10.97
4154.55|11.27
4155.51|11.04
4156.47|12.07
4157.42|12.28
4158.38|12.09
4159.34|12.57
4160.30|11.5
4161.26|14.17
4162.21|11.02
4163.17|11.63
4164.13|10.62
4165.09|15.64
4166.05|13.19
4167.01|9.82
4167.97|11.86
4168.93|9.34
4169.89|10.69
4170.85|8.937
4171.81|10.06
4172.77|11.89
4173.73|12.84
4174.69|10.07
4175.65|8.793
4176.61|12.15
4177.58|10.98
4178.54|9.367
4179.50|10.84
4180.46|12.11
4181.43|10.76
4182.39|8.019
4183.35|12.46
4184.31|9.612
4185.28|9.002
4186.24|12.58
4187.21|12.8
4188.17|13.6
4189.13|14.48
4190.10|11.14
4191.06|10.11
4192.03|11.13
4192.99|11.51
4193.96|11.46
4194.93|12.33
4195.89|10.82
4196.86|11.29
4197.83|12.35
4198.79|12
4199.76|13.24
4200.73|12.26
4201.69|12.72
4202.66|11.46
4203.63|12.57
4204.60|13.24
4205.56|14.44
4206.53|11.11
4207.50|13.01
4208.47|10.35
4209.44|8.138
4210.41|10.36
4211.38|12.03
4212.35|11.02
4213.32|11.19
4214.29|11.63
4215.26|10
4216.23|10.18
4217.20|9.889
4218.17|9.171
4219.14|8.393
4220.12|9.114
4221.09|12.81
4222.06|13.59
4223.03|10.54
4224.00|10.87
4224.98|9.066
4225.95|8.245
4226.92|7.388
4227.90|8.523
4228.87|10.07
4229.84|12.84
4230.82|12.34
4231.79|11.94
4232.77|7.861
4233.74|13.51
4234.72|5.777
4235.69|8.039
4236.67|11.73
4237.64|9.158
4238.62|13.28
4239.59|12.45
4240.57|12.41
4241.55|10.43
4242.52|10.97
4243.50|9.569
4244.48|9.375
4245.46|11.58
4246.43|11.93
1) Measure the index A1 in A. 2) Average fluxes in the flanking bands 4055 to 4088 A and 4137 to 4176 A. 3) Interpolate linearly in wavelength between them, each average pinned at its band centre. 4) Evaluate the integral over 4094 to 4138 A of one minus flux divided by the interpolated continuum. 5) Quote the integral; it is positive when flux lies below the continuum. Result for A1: 4.9 A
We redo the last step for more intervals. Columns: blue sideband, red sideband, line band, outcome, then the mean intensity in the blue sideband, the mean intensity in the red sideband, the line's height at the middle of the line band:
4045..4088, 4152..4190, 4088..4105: 3.3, 12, 11.4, 11.8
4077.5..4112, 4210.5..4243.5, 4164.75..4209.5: -4.5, 10.3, 10.5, 10.4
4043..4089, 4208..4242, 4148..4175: -1.2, 12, 10.4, 11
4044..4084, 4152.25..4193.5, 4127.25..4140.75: 1.3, 12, 11.4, 11.6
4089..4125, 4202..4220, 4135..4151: -0.9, 10.4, 11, 10.6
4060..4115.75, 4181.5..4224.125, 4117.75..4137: 0.6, 10.7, 11.4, 11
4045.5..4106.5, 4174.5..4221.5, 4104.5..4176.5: 0.8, 11.3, 11.2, 11.3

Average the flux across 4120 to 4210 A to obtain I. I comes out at 11.3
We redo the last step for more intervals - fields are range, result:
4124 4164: 11.1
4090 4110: 9.59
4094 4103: 8.83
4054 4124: 11.1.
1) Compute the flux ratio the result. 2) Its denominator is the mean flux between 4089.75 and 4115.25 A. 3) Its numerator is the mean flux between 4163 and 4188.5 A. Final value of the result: 1.14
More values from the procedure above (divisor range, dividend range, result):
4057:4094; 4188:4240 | 0.96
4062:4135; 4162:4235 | 1.03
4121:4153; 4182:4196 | 1.06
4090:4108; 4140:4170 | 1.23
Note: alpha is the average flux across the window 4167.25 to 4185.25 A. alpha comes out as 10.5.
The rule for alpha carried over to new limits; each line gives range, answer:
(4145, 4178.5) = 11.4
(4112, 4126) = 11.4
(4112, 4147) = 11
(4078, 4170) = 10.9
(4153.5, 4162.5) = 12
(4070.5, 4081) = 12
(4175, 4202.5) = 11.4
